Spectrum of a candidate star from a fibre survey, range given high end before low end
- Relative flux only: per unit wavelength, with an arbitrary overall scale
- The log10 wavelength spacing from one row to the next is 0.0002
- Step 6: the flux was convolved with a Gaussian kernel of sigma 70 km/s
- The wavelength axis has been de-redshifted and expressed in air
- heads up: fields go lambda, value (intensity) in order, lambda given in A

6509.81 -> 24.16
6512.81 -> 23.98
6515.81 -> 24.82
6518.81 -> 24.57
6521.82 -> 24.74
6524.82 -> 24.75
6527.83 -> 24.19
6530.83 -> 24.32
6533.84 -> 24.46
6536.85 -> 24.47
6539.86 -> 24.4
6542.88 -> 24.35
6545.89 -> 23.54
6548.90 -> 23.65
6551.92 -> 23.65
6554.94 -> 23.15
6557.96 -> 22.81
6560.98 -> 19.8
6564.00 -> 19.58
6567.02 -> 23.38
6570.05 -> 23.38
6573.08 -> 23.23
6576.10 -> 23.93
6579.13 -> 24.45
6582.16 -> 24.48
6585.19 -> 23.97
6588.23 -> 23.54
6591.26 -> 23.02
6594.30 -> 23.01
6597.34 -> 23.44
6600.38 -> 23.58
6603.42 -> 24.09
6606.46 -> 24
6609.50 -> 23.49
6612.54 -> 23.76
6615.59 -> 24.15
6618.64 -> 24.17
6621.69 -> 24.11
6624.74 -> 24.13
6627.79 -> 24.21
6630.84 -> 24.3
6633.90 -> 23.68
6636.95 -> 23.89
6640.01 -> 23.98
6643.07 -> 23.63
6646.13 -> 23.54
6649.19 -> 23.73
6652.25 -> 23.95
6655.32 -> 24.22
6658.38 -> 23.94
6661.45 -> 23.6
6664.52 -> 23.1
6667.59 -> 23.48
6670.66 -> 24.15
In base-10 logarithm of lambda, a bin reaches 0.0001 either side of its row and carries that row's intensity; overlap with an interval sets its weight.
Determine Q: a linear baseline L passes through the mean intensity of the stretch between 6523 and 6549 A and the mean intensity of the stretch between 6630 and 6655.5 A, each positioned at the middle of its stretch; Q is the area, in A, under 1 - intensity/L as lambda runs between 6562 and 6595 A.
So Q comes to 1.2 A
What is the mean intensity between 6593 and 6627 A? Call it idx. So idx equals 23.8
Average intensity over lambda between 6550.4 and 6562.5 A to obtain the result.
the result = 22.3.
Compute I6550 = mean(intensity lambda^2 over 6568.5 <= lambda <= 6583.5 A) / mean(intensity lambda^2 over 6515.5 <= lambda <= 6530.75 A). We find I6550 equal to 0.99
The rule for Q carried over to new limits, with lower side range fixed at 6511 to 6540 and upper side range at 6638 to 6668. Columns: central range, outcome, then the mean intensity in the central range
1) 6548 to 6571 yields 1.8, 22.4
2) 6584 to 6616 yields 0.5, 23.6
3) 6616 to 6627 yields -0.1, 24.1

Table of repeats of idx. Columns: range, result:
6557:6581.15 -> 22.6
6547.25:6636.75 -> 23.5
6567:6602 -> 23.6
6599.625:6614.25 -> 23.8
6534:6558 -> 23.8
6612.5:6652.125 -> 23.9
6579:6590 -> 24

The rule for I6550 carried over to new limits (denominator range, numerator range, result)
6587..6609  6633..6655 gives 1.03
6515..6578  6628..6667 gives 1.04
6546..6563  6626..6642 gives 1.09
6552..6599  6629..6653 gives 1.06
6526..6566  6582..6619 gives 1.04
